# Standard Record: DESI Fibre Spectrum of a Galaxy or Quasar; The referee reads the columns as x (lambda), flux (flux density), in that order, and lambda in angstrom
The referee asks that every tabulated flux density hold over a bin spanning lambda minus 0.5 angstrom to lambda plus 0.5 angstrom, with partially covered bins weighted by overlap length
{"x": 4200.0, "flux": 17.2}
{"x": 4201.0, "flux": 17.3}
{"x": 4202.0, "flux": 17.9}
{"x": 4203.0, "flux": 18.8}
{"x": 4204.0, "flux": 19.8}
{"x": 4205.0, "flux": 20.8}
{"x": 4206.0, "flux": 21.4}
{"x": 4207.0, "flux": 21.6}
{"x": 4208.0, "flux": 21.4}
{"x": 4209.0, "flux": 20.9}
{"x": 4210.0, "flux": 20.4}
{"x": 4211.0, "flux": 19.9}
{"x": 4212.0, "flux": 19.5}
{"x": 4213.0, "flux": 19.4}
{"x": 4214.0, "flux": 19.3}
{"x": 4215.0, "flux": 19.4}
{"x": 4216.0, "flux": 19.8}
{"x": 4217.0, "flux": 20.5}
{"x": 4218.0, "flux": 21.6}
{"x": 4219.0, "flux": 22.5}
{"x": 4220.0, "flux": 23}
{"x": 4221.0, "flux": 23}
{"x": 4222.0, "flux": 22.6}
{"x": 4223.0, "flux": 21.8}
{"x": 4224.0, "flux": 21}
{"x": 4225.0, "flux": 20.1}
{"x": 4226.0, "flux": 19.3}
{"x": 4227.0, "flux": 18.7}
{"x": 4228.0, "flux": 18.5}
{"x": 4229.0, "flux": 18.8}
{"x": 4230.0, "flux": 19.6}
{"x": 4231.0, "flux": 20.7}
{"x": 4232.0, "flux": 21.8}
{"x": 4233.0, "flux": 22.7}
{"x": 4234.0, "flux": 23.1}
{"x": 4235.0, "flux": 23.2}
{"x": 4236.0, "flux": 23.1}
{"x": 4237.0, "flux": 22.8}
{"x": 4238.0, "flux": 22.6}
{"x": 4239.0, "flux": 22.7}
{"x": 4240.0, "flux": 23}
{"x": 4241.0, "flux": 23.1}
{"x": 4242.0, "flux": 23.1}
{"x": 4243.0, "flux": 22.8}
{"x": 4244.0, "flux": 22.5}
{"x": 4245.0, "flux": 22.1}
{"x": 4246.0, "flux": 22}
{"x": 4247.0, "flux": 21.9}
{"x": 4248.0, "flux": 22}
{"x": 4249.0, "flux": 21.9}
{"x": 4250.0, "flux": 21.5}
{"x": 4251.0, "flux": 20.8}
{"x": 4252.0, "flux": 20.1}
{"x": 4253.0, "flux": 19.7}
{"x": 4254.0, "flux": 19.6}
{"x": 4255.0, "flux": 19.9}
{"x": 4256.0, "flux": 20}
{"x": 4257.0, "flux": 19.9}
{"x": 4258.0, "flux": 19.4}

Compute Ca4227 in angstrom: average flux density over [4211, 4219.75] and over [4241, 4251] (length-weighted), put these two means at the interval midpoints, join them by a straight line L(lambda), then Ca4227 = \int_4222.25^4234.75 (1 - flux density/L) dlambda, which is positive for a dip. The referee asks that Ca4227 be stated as 0.30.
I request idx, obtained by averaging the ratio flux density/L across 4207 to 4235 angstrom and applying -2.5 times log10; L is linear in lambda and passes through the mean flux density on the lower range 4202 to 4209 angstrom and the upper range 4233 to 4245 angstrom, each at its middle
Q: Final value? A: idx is 0.04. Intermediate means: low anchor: 20.5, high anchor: 22.9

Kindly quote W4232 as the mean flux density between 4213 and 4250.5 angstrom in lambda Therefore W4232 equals 21.5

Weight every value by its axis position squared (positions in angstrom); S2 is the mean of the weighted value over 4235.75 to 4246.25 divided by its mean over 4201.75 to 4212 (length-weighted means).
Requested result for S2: 1.14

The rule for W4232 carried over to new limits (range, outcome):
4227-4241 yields 21.7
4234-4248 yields 22.7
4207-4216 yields 20.1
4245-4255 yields 21.1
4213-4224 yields 21.2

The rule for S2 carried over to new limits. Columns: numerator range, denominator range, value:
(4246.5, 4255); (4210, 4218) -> 1.07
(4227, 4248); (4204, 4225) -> 1.06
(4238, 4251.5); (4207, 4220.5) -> 1.10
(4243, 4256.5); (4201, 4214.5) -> 1.08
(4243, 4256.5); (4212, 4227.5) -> 1.03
